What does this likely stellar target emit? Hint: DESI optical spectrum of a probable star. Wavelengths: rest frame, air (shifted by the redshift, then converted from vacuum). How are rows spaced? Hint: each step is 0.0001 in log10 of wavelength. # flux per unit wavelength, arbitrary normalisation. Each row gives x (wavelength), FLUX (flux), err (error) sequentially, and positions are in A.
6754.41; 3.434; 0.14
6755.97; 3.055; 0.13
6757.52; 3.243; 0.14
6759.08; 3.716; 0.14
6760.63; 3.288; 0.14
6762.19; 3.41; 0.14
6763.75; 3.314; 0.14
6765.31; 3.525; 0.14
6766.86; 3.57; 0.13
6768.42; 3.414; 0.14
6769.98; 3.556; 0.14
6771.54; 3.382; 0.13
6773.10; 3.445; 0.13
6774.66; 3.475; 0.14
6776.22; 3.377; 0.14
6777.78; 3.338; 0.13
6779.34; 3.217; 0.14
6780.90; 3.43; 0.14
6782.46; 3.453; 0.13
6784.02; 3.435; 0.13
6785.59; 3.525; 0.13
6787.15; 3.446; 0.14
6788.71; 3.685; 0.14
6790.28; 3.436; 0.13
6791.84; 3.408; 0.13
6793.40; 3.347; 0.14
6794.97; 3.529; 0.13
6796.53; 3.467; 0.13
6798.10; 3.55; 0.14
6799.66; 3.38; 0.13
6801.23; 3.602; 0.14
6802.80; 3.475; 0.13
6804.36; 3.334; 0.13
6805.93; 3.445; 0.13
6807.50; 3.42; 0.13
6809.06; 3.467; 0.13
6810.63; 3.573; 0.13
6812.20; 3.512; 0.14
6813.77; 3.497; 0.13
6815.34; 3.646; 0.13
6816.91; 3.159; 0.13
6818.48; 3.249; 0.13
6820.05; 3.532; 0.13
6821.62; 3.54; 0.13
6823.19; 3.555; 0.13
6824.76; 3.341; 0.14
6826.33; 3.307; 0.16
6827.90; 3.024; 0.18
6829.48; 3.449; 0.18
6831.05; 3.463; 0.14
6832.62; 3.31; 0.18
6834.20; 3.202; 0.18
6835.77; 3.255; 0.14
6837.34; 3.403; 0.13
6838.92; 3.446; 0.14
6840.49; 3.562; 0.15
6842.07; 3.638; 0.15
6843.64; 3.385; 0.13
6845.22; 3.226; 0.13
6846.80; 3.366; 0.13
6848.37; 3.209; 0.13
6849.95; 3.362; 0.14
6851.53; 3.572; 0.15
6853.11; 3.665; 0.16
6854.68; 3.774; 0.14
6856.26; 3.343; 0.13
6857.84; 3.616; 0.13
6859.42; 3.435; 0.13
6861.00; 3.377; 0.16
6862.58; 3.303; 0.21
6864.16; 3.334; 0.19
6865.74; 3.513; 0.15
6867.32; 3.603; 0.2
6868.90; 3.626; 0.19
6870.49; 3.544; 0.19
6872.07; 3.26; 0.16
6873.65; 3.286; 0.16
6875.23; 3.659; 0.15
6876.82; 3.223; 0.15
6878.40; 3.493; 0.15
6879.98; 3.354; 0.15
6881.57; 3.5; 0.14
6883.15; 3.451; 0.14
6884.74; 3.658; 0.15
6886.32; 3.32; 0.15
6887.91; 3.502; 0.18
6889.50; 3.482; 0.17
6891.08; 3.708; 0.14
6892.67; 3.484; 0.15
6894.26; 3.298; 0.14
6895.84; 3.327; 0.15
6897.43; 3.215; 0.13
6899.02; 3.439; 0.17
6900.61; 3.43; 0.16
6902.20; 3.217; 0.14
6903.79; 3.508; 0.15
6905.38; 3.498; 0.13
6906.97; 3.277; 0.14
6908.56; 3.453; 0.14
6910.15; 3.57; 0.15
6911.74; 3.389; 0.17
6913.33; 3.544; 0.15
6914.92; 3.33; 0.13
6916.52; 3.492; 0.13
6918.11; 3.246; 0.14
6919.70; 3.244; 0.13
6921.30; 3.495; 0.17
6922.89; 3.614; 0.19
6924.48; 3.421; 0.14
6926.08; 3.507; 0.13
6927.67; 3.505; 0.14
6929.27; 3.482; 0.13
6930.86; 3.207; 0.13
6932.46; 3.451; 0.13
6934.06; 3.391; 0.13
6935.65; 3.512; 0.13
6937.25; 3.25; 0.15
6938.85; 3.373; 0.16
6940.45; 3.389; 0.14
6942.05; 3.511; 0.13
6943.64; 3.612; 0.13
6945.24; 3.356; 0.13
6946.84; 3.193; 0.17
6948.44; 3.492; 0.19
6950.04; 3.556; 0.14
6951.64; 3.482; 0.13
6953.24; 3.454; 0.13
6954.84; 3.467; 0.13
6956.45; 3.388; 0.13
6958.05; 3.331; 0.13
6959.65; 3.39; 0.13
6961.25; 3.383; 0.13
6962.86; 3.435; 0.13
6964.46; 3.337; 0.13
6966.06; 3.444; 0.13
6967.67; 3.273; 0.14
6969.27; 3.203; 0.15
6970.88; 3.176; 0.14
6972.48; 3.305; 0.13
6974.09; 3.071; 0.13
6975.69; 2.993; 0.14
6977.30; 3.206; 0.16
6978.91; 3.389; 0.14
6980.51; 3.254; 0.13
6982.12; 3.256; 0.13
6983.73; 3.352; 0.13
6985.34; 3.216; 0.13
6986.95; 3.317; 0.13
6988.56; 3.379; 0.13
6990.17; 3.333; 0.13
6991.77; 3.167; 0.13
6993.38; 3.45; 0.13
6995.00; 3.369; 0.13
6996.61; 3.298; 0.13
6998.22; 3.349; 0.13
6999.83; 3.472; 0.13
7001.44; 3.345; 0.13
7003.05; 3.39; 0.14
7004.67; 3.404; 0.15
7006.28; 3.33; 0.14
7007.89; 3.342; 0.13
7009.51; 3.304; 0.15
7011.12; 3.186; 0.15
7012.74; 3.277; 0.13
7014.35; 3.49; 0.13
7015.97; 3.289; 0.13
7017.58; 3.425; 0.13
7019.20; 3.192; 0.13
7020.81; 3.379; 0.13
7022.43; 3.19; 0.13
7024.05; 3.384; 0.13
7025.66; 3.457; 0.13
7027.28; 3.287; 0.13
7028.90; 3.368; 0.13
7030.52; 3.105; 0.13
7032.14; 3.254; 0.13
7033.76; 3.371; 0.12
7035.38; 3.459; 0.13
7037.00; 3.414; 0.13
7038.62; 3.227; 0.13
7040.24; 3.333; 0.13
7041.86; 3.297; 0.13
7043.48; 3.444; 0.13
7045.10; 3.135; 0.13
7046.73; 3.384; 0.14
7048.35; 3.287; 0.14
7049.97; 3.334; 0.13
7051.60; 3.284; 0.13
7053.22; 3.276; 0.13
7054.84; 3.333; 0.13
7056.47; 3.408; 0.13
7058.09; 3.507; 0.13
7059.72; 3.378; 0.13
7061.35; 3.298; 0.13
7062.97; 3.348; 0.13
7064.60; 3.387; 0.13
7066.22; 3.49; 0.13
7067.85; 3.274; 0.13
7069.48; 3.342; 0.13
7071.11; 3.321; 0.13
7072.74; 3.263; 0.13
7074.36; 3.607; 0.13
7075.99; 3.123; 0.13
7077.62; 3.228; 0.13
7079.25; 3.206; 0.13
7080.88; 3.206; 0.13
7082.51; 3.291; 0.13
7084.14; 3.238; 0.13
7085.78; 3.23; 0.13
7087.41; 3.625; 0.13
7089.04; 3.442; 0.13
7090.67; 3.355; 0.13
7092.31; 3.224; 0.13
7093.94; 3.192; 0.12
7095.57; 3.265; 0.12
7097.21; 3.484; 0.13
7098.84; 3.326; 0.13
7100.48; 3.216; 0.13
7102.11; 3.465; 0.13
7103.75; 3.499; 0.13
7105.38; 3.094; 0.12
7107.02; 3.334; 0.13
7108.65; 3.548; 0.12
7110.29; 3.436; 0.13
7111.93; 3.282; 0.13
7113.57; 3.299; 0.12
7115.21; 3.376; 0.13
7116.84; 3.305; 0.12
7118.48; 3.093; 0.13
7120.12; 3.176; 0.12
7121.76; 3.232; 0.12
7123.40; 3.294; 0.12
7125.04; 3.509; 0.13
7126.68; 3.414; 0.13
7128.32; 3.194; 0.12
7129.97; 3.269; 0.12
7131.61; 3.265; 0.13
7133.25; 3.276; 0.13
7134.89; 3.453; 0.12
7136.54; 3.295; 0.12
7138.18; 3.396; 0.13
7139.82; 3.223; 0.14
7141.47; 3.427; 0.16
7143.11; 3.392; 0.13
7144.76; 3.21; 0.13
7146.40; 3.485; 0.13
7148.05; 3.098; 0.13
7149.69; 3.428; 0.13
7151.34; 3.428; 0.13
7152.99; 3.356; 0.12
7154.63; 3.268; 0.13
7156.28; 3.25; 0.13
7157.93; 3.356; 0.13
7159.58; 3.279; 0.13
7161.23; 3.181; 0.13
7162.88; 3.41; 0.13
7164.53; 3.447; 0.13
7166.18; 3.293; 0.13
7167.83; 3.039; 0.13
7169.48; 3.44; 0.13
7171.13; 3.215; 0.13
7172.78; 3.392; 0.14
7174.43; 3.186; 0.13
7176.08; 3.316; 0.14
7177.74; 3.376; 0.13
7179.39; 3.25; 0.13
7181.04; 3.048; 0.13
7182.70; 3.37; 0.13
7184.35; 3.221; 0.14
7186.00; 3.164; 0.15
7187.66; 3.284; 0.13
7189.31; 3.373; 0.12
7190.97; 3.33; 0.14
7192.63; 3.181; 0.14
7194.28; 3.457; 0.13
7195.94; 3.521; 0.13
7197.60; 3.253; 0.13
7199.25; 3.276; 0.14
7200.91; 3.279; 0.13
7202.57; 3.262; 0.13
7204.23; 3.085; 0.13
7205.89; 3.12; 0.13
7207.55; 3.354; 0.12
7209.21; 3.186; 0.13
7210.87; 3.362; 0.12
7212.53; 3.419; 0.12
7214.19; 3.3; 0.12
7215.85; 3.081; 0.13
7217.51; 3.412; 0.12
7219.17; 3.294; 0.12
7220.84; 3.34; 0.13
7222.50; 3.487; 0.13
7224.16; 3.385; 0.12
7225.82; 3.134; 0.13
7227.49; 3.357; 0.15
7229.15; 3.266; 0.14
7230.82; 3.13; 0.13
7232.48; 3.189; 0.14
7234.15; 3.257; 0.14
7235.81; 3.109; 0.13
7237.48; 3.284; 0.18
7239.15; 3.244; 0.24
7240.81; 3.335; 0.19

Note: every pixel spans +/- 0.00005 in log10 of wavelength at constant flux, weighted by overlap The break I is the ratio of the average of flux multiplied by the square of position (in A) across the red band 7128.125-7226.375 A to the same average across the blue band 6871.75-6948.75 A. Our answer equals 1.04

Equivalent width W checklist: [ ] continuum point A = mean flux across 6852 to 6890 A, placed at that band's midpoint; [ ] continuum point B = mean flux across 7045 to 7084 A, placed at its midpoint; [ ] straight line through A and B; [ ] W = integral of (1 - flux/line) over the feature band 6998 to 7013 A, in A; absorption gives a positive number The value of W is 0.1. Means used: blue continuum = 3.47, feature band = 3.34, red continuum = 3.32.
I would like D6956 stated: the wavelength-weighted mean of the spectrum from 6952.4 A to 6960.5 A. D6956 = 3.41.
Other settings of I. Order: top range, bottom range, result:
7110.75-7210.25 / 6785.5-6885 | 1.05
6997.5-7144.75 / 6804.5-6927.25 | 1.03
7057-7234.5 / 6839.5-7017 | 1.04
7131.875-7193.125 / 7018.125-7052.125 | 1.03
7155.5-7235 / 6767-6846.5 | 1.07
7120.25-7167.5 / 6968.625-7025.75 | 1.05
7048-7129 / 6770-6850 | 1.05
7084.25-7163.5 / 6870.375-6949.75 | 1.03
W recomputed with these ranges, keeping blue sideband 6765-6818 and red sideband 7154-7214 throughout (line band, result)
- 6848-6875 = -0.3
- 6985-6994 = 0.2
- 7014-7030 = 0.1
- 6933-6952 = -0.2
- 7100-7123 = 0.0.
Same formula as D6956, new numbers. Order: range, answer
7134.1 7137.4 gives 3.37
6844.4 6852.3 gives 3.34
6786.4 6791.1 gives 3.52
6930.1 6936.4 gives 3.39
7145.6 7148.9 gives 3.29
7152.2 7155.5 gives 3.32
